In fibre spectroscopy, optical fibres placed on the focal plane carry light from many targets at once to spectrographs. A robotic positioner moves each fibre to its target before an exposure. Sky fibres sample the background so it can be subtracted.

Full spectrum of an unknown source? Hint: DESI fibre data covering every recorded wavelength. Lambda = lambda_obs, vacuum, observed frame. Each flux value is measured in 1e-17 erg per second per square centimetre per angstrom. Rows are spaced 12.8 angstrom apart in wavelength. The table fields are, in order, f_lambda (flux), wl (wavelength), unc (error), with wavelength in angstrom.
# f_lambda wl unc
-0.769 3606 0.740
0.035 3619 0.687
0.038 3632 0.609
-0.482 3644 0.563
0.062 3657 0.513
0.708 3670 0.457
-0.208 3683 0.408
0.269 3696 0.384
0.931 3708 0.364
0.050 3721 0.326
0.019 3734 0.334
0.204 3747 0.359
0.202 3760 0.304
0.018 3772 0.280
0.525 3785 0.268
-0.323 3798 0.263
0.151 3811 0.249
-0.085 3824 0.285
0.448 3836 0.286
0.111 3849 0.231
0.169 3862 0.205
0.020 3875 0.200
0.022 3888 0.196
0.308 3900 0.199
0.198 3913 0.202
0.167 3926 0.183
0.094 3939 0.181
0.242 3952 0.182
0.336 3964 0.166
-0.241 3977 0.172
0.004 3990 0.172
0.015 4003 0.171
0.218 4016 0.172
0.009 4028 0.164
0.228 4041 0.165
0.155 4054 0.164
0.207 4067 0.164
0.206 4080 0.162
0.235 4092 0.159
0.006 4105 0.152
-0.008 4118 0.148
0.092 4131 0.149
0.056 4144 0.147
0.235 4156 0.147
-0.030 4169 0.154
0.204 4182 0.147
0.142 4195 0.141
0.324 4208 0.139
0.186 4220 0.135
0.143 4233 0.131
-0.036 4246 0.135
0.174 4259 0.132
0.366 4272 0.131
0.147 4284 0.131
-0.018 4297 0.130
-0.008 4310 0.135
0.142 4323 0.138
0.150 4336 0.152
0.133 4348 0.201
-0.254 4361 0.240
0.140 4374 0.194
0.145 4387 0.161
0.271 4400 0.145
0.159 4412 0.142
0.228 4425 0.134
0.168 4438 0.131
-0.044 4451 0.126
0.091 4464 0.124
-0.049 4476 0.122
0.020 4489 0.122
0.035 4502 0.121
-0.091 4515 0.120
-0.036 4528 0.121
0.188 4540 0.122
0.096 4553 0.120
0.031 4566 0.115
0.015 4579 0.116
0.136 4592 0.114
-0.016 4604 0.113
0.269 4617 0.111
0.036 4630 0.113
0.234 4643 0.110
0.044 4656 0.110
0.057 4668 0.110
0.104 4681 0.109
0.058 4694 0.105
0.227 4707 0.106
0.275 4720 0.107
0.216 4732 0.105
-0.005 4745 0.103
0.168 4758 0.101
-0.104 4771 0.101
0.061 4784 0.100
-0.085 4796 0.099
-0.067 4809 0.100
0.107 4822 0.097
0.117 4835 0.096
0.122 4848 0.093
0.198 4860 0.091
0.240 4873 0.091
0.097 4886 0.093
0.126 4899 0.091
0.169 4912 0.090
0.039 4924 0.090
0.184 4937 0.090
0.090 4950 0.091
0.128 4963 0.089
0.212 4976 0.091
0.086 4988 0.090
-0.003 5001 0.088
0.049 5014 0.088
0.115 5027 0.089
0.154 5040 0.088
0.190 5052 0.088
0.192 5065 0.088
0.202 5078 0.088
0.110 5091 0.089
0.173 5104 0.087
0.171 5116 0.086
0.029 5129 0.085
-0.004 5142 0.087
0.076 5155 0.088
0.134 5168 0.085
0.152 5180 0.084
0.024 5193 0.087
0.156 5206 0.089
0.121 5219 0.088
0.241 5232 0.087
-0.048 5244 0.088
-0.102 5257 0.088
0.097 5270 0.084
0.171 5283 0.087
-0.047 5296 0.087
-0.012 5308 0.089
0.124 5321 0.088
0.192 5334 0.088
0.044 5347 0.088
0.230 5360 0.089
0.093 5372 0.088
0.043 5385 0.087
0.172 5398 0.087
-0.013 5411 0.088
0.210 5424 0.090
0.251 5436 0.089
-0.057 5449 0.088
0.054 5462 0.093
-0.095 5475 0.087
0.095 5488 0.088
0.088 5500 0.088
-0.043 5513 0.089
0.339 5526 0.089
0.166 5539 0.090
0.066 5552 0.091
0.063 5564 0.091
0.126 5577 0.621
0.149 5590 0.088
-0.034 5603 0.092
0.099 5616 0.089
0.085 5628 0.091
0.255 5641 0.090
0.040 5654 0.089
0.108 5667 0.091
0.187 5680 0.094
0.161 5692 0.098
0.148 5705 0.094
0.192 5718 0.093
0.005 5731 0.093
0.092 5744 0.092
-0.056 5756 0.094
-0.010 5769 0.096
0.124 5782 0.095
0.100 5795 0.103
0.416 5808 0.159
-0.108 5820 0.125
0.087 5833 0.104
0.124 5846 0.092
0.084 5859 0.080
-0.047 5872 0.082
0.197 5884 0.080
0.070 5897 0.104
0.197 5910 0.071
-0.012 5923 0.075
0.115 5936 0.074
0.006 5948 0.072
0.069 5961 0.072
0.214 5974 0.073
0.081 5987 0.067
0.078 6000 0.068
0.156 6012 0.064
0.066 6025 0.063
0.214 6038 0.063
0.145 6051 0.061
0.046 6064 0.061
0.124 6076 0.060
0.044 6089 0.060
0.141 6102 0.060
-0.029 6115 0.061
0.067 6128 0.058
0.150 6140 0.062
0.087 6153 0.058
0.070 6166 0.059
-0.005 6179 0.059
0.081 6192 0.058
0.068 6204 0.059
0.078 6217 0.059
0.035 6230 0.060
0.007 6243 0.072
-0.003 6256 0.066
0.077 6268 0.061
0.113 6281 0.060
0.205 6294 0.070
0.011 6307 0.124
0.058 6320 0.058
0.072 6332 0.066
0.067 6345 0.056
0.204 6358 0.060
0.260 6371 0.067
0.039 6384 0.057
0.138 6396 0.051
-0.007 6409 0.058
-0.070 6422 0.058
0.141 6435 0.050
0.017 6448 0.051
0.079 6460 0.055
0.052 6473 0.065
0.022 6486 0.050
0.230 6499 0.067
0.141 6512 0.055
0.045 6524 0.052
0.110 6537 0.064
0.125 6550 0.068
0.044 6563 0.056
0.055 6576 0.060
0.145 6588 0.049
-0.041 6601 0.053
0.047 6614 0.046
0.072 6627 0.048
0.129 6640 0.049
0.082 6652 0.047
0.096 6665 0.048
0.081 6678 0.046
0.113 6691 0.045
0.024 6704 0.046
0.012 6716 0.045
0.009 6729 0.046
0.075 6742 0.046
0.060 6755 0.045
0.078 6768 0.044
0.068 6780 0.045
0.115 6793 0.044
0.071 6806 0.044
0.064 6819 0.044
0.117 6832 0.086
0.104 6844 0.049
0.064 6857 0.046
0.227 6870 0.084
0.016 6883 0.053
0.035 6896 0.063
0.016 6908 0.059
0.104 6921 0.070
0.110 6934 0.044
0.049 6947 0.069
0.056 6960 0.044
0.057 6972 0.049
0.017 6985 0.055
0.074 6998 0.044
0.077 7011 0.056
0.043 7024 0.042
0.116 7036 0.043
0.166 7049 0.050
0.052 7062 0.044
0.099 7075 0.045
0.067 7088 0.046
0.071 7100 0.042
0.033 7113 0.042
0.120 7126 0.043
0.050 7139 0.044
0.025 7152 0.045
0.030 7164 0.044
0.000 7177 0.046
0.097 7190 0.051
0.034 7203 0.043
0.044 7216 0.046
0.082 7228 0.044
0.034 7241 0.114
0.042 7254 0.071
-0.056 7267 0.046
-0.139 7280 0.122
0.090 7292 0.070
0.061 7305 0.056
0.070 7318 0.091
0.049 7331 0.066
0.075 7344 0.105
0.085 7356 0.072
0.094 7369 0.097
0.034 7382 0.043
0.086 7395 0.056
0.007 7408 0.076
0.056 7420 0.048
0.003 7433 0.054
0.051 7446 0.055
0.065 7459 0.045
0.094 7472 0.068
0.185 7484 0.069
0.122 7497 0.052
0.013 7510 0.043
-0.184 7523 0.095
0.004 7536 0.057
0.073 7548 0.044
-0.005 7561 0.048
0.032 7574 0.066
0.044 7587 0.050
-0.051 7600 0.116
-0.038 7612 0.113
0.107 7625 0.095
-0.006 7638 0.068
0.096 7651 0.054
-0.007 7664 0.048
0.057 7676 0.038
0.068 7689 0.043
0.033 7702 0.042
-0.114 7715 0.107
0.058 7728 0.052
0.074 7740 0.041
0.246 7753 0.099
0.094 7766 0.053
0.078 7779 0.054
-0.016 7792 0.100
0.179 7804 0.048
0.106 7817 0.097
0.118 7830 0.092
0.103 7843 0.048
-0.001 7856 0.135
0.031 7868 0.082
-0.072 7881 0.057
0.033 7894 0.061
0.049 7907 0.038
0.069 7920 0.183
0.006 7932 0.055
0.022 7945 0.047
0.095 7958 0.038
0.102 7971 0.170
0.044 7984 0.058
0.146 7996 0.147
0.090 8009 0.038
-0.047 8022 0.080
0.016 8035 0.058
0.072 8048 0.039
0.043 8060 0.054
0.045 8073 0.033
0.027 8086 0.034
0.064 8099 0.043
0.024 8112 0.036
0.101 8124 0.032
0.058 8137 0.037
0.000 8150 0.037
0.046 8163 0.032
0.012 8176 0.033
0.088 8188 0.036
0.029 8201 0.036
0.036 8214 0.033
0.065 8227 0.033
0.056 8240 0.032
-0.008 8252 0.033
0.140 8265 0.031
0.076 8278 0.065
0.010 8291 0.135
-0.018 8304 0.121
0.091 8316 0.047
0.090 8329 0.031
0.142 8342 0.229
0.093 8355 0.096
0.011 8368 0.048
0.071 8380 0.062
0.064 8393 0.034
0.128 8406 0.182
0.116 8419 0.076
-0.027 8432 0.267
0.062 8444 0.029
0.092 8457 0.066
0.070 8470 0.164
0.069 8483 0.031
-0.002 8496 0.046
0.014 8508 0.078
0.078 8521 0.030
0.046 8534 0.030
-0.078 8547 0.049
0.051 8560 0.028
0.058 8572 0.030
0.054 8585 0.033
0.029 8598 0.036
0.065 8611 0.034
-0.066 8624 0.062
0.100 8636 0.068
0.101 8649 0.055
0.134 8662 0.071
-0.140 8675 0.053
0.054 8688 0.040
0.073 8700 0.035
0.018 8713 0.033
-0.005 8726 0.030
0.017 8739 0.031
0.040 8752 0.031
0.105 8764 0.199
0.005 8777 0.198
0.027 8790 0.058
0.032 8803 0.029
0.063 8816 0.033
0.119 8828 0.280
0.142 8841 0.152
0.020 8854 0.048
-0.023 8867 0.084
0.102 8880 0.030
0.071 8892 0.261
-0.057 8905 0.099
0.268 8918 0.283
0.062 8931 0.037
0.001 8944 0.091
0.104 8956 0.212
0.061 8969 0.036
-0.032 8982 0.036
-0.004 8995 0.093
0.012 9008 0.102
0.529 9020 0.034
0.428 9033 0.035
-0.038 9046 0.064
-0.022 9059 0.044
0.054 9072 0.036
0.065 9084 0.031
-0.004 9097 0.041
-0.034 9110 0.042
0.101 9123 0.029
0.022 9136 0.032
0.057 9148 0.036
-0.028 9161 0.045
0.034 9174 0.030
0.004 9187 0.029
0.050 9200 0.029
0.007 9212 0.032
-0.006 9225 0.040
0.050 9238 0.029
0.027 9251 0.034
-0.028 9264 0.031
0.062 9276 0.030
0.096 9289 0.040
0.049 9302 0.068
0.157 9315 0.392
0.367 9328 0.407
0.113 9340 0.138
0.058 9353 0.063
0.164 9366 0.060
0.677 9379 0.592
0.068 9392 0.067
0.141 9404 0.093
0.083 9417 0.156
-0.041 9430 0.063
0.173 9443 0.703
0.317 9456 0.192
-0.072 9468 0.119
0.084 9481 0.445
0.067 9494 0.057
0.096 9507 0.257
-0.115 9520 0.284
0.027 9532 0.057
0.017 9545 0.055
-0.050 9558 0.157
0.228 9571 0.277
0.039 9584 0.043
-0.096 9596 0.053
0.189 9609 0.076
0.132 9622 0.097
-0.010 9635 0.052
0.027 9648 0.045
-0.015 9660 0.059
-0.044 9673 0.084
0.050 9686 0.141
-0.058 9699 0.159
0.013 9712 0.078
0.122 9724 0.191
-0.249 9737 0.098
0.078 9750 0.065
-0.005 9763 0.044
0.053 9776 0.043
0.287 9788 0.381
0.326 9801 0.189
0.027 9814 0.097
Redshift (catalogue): 1.42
